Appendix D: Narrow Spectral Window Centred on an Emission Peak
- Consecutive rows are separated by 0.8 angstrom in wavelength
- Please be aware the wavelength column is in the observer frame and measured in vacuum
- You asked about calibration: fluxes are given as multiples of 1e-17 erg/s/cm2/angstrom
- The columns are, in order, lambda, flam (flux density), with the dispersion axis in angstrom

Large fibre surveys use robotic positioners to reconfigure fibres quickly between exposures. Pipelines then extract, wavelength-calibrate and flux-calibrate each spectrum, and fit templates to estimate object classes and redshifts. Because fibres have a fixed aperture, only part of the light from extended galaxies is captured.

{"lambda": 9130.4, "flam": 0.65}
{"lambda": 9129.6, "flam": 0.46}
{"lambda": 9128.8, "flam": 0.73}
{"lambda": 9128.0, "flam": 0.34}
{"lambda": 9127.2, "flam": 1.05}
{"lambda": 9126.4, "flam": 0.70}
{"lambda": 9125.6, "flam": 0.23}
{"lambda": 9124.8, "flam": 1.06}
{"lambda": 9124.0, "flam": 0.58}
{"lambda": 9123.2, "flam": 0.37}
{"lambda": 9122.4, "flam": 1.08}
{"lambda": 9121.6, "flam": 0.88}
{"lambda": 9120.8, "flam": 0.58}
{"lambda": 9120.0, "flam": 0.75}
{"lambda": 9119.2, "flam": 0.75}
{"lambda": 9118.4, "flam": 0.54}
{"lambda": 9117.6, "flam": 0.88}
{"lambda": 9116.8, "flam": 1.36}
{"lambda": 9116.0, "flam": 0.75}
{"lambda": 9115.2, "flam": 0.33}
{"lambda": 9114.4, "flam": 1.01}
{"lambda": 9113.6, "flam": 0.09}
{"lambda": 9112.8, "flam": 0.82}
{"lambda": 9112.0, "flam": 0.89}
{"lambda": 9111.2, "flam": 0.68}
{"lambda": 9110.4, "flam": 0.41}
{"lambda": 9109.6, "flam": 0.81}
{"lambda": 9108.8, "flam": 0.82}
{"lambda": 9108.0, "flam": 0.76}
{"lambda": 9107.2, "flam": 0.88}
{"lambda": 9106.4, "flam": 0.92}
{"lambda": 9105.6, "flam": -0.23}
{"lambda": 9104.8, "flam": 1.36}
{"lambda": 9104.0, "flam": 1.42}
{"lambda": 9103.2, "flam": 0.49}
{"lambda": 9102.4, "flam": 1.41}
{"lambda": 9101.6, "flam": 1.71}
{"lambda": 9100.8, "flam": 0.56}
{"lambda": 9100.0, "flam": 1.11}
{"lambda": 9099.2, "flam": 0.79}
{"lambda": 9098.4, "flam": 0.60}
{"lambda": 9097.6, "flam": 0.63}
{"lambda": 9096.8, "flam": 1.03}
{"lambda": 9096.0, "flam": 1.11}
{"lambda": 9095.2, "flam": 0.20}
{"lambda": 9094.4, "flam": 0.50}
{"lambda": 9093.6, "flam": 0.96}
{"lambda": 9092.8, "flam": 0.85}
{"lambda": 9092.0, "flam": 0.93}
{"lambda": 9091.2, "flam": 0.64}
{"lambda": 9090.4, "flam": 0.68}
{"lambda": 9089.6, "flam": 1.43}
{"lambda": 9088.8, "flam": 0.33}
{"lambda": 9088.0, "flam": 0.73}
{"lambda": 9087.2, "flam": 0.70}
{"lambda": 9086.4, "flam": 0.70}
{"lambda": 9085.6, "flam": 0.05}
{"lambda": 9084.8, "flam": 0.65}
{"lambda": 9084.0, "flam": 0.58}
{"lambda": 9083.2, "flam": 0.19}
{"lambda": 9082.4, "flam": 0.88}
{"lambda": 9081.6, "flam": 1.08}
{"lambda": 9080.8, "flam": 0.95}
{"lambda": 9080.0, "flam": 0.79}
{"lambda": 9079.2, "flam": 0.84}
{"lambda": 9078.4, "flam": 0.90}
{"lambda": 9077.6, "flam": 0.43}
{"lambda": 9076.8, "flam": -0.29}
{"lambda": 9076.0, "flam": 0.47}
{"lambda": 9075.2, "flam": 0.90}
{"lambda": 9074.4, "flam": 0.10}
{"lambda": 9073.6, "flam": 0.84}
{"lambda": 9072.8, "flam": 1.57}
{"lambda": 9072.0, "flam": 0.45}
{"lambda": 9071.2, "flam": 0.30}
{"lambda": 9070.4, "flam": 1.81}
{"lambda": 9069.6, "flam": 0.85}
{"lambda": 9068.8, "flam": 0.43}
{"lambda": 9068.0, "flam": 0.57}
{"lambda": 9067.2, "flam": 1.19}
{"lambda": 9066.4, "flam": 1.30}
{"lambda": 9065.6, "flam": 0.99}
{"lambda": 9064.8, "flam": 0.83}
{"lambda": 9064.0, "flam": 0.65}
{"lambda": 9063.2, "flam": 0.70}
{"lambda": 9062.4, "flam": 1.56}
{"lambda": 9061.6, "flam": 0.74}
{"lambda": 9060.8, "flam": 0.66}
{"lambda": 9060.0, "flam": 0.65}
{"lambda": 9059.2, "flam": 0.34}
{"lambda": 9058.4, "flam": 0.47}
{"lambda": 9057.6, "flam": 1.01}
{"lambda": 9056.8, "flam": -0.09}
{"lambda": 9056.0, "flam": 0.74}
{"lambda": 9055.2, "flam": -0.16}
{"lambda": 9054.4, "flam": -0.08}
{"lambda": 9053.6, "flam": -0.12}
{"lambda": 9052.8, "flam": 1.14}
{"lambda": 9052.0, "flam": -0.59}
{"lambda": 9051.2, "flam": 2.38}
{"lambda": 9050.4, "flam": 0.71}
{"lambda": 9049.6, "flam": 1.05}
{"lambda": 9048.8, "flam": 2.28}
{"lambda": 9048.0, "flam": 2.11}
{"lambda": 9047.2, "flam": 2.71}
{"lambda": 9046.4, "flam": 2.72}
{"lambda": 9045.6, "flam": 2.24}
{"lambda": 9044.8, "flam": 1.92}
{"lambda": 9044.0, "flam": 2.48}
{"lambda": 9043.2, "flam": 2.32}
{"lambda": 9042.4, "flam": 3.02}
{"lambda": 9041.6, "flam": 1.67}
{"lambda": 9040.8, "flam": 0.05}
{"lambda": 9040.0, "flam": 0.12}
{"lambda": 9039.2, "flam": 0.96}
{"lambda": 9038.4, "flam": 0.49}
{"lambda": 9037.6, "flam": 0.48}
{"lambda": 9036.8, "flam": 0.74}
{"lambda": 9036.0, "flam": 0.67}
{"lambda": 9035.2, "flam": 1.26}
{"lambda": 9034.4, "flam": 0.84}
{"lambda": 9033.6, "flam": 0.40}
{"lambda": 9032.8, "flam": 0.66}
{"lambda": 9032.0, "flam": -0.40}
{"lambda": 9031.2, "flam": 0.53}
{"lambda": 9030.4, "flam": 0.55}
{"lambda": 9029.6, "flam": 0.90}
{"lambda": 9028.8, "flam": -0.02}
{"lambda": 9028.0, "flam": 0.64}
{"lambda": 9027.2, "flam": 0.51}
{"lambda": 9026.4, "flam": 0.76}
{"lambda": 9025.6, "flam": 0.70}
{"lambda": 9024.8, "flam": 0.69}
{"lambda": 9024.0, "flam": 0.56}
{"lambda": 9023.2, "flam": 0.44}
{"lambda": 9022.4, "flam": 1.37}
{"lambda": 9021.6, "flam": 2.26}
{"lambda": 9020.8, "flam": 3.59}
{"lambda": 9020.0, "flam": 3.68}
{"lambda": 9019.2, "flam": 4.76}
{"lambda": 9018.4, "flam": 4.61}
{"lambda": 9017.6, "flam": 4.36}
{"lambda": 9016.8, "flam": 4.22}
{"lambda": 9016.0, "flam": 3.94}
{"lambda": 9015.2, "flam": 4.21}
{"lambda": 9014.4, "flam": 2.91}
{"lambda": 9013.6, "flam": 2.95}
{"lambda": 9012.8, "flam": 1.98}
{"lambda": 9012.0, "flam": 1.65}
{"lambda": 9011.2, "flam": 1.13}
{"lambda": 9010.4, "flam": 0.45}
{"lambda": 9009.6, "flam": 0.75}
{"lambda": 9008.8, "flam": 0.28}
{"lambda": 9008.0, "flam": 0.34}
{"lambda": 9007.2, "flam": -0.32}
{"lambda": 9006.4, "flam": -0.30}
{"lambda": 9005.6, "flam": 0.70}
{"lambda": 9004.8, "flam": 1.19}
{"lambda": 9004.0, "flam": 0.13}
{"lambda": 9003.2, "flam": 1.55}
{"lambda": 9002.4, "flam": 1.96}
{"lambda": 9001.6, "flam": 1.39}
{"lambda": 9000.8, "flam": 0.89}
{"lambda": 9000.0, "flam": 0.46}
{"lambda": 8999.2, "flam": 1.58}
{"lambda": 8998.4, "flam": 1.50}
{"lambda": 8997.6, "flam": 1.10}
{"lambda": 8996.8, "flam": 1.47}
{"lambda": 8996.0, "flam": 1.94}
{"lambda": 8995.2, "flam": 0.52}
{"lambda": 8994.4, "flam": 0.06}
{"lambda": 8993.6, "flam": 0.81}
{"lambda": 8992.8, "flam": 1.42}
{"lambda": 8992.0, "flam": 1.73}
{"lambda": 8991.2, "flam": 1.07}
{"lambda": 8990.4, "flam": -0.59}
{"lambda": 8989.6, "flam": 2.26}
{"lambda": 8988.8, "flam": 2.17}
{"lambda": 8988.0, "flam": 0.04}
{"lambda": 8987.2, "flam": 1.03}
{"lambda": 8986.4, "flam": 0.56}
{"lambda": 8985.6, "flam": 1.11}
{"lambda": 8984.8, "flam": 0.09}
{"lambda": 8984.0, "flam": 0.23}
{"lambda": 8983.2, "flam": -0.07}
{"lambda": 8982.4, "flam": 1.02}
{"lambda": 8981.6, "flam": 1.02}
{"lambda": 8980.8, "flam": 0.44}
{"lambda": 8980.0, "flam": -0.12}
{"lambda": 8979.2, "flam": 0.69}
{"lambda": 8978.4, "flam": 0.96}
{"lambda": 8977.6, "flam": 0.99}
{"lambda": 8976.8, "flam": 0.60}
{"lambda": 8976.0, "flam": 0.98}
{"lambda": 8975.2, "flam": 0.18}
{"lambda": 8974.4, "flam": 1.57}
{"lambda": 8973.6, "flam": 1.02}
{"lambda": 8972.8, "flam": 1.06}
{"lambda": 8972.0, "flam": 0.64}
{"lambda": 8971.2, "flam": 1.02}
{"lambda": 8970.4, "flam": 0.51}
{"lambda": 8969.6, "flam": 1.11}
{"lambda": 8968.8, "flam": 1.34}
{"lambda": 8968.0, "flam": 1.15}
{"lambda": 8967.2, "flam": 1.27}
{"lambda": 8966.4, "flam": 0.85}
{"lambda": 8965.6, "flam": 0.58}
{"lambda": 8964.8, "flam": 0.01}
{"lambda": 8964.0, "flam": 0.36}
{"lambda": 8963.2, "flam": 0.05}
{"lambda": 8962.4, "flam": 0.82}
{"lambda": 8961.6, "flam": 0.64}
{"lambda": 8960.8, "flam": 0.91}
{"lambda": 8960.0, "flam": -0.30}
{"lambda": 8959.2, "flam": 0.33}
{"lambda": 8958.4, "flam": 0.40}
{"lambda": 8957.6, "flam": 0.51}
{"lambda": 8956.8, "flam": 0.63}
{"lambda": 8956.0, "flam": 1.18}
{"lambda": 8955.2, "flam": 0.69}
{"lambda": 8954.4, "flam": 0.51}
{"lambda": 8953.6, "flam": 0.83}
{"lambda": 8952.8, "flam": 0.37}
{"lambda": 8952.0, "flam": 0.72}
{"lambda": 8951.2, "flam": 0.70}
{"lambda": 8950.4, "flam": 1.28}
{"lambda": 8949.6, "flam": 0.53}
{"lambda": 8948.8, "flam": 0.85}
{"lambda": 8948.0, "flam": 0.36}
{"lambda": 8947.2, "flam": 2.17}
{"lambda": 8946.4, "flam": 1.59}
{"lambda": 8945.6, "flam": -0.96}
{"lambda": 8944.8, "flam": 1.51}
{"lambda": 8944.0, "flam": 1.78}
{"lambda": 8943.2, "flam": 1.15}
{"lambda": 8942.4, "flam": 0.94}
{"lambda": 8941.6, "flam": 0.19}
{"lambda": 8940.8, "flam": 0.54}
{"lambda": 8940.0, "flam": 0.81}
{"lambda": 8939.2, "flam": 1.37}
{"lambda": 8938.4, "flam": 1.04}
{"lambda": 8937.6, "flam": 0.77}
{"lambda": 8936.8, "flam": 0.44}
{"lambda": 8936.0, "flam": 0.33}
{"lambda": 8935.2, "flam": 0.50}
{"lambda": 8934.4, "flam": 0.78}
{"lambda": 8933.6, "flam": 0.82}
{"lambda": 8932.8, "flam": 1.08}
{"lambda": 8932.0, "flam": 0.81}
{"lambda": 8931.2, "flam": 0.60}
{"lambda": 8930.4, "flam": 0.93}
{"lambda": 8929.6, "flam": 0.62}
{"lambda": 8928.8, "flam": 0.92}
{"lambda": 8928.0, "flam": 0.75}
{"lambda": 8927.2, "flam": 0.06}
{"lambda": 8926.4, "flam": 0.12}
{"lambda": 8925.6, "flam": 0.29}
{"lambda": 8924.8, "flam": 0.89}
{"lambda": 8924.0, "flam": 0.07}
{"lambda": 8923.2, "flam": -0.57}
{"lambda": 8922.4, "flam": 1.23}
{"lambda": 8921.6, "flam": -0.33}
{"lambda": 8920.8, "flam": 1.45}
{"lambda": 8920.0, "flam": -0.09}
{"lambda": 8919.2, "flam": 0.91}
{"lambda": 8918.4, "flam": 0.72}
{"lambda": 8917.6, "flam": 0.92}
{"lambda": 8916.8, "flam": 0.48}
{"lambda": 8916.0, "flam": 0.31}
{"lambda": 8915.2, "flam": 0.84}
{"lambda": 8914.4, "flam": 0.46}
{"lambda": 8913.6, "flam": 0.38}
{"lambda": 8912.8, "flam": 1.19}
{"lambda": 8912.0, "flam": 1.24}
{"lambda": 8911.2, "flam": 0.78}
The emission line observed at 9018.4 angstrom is H-alpha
